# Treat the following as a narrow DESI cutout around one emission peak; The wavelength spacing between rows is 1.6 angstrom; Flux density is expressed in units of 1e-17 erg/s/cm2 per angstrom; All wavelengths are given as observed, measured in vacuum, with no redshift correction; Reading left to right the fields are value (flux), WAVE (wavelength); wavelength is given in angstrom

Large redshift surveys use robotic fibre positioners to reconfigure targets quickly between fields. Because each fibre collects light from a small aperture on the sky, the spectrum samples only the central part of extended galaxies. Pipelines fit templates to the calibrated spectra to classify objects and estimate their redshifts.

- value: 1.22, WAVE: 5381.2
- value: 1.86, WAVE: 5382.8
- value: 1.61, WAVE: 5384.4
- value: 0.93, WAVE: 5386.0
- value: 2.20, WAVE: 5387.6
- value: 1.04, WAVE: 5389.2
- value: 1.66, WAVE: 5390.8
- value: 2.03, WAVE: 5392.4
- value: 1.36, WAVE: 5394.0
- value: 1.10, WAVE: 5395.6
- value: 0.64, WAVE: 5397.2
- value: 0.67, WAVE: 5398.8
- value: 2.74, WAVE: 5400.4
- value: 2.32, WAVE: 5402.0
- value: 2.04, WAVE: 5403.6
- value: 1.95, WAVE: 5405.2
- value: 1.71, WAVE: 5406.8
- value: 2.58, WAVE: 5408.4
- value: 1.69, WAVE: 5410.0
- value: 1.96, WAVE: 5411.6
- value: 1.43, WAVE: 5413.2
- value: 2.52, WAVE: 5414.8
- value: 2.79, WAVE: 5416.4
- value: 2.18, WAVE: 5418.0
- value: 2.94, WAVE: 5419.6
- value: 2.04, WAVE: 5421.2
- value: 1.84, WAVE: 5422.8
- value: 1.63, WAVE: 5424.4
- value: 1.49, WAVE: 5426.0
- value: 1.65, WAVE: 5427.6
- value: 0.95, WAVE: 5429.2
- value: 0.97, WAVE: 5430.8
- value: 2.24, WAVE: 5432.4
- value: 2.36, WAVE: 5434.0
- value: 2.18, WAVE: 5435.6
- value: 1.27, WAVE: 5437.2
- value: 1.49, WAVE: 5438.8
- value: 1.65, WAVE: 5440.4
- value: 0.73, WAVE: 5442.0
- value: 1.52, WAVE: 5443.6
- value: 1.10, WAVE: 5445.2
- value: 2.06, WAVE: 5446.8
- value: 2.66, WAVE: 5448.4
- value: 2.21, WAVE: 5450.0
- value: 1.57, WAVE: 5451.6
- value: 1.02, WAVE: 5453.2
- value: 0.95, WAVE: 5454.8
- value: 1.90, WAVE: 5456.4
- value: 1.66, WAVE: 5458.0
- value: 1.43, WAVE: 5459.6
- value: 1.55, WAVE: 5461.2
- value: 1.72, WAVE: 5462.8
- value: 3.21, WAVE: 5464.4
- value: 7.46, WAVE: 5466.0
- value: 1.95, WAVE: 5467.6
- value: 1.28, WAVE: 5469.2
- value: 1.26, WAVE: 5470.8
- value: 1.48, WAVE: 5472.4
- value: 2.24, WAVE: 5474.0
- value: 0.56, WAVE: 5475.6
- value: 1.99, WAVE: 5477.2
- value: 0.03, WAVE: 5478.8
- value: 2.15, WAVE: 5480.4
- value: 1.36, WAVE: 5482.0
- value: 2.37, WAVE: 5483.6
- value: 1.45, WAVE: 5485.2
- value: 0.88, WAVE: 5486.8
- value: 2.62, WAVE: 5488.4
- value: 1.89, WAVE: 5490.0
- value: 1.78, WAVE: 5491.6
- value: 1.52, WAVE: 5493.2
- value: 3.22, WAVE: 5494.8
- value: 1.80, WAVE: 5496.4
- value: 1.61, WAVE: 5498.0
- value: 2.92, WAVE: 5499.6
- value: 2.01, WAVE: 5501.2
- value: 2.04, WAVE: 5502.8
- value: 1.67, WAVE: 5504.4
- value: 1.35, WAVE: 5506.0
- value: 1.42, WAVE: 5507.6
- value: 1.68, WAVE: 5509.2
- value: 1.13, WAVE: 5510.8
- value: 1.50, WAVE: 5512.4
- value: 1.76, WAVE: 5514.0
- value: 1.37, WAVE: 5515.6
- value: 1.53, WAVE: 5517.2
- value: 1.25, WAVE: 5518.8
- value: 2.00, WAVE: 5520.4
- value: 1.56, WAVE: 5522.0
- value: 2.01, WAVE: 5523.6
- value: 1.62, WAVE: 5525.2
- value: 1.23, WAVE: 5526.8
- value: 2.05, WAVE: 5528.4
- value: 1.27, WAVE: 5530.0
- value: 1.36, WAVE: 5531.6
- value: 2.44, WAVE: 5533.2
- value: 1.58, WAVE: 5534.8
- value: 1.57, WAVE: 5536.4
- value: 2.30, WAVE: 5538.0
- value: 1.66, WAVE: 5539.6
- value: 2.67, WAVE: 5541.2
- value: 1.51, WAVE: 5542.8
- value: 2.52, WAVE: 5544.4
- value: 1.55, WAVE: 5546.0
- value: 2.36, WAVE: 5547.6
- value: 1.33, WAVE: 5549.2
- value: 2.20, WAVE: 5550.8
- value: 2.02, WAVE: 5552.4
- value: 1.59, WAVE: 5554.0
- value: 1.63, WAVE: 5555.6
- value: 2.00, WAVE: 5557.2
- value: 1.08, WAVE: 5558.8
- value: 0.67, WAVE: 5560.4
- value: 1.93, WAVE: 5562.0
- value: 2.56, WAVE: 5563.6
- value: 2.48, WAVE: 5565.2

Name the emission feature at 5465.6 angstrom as Hbeta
